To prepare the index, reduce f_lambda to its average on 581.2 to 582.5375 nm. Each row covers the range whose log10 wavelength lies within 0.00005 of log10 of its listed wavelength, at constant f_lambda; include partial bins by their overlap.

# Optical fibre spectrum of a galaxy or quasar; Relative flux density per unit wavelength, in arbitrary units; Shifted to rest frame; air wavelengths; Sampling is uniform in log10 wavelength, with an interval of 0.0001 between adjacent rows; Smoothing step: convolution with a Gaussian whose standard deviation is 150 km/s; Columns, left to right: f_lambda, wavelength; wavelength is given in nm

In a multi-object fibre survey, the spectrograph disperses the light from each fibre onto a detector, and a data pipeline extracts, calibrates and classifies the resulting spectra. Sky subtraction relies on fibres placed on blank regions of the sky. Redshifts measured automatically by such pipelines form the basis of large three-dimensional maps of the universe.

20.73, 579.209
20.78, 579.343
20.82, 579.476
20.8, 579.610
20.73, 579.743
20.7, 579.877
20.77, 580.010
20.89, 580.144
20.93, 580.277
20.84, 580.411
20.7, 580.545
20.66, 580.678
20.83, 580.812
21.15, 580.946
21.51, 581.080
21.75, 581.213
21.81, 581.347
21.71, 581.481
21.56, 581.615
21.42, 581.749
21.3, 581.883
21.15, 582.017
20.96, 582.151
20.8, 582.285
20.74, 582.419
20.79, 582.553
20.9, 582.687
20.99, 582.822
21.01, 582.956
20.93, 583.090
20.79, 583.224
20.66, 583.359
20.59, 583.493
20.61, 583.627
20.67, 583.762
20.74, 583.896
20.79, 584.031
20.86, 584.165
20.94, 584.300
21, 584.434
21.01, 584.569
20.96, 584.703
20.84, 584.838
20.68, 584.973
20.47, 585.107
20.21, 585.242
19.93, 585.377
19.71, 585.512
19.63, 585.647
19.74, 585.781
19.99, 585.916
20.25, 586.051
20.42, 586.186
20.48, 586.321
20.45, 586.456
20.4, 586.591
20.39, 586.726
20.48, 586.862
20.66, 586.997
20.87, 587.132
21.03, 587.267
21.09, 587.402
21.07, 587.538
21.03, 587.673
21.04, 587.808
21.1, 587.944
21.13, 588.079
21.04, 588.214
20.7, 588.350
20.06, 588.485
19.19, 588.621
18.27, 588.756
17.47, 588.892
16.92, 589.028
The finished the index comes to 21.3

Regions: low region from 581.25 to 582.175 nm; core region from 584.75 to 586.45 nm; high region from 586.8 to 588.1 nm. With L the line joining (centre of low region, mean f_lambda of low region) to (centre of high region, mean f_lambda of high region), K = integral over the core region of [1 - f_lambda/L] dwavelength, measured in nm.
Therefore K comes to 0.072 nm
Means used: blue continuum 21.4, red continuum 21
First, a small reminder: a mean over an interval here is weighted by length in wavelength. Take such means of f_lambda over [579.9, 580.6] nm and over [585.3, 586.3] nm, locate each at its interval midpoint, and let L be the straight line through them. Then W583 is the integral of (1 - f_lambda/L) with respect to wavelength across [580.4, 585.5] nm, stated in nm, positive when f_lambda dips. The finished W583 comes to -0.13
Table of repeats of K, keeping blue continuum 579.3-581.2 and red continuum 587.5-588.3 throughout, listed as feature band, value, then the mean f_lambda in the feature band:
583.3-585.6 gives 0.04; 20.6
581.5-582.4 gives -0.01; 21.2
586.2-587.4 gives 0.02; 20.6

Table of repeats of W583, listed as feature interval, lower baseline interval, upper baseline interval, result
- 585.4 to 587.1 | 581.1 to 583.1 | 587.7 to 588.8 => 0.04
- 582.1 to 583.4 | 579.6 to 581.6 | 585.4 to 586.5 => -0.01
